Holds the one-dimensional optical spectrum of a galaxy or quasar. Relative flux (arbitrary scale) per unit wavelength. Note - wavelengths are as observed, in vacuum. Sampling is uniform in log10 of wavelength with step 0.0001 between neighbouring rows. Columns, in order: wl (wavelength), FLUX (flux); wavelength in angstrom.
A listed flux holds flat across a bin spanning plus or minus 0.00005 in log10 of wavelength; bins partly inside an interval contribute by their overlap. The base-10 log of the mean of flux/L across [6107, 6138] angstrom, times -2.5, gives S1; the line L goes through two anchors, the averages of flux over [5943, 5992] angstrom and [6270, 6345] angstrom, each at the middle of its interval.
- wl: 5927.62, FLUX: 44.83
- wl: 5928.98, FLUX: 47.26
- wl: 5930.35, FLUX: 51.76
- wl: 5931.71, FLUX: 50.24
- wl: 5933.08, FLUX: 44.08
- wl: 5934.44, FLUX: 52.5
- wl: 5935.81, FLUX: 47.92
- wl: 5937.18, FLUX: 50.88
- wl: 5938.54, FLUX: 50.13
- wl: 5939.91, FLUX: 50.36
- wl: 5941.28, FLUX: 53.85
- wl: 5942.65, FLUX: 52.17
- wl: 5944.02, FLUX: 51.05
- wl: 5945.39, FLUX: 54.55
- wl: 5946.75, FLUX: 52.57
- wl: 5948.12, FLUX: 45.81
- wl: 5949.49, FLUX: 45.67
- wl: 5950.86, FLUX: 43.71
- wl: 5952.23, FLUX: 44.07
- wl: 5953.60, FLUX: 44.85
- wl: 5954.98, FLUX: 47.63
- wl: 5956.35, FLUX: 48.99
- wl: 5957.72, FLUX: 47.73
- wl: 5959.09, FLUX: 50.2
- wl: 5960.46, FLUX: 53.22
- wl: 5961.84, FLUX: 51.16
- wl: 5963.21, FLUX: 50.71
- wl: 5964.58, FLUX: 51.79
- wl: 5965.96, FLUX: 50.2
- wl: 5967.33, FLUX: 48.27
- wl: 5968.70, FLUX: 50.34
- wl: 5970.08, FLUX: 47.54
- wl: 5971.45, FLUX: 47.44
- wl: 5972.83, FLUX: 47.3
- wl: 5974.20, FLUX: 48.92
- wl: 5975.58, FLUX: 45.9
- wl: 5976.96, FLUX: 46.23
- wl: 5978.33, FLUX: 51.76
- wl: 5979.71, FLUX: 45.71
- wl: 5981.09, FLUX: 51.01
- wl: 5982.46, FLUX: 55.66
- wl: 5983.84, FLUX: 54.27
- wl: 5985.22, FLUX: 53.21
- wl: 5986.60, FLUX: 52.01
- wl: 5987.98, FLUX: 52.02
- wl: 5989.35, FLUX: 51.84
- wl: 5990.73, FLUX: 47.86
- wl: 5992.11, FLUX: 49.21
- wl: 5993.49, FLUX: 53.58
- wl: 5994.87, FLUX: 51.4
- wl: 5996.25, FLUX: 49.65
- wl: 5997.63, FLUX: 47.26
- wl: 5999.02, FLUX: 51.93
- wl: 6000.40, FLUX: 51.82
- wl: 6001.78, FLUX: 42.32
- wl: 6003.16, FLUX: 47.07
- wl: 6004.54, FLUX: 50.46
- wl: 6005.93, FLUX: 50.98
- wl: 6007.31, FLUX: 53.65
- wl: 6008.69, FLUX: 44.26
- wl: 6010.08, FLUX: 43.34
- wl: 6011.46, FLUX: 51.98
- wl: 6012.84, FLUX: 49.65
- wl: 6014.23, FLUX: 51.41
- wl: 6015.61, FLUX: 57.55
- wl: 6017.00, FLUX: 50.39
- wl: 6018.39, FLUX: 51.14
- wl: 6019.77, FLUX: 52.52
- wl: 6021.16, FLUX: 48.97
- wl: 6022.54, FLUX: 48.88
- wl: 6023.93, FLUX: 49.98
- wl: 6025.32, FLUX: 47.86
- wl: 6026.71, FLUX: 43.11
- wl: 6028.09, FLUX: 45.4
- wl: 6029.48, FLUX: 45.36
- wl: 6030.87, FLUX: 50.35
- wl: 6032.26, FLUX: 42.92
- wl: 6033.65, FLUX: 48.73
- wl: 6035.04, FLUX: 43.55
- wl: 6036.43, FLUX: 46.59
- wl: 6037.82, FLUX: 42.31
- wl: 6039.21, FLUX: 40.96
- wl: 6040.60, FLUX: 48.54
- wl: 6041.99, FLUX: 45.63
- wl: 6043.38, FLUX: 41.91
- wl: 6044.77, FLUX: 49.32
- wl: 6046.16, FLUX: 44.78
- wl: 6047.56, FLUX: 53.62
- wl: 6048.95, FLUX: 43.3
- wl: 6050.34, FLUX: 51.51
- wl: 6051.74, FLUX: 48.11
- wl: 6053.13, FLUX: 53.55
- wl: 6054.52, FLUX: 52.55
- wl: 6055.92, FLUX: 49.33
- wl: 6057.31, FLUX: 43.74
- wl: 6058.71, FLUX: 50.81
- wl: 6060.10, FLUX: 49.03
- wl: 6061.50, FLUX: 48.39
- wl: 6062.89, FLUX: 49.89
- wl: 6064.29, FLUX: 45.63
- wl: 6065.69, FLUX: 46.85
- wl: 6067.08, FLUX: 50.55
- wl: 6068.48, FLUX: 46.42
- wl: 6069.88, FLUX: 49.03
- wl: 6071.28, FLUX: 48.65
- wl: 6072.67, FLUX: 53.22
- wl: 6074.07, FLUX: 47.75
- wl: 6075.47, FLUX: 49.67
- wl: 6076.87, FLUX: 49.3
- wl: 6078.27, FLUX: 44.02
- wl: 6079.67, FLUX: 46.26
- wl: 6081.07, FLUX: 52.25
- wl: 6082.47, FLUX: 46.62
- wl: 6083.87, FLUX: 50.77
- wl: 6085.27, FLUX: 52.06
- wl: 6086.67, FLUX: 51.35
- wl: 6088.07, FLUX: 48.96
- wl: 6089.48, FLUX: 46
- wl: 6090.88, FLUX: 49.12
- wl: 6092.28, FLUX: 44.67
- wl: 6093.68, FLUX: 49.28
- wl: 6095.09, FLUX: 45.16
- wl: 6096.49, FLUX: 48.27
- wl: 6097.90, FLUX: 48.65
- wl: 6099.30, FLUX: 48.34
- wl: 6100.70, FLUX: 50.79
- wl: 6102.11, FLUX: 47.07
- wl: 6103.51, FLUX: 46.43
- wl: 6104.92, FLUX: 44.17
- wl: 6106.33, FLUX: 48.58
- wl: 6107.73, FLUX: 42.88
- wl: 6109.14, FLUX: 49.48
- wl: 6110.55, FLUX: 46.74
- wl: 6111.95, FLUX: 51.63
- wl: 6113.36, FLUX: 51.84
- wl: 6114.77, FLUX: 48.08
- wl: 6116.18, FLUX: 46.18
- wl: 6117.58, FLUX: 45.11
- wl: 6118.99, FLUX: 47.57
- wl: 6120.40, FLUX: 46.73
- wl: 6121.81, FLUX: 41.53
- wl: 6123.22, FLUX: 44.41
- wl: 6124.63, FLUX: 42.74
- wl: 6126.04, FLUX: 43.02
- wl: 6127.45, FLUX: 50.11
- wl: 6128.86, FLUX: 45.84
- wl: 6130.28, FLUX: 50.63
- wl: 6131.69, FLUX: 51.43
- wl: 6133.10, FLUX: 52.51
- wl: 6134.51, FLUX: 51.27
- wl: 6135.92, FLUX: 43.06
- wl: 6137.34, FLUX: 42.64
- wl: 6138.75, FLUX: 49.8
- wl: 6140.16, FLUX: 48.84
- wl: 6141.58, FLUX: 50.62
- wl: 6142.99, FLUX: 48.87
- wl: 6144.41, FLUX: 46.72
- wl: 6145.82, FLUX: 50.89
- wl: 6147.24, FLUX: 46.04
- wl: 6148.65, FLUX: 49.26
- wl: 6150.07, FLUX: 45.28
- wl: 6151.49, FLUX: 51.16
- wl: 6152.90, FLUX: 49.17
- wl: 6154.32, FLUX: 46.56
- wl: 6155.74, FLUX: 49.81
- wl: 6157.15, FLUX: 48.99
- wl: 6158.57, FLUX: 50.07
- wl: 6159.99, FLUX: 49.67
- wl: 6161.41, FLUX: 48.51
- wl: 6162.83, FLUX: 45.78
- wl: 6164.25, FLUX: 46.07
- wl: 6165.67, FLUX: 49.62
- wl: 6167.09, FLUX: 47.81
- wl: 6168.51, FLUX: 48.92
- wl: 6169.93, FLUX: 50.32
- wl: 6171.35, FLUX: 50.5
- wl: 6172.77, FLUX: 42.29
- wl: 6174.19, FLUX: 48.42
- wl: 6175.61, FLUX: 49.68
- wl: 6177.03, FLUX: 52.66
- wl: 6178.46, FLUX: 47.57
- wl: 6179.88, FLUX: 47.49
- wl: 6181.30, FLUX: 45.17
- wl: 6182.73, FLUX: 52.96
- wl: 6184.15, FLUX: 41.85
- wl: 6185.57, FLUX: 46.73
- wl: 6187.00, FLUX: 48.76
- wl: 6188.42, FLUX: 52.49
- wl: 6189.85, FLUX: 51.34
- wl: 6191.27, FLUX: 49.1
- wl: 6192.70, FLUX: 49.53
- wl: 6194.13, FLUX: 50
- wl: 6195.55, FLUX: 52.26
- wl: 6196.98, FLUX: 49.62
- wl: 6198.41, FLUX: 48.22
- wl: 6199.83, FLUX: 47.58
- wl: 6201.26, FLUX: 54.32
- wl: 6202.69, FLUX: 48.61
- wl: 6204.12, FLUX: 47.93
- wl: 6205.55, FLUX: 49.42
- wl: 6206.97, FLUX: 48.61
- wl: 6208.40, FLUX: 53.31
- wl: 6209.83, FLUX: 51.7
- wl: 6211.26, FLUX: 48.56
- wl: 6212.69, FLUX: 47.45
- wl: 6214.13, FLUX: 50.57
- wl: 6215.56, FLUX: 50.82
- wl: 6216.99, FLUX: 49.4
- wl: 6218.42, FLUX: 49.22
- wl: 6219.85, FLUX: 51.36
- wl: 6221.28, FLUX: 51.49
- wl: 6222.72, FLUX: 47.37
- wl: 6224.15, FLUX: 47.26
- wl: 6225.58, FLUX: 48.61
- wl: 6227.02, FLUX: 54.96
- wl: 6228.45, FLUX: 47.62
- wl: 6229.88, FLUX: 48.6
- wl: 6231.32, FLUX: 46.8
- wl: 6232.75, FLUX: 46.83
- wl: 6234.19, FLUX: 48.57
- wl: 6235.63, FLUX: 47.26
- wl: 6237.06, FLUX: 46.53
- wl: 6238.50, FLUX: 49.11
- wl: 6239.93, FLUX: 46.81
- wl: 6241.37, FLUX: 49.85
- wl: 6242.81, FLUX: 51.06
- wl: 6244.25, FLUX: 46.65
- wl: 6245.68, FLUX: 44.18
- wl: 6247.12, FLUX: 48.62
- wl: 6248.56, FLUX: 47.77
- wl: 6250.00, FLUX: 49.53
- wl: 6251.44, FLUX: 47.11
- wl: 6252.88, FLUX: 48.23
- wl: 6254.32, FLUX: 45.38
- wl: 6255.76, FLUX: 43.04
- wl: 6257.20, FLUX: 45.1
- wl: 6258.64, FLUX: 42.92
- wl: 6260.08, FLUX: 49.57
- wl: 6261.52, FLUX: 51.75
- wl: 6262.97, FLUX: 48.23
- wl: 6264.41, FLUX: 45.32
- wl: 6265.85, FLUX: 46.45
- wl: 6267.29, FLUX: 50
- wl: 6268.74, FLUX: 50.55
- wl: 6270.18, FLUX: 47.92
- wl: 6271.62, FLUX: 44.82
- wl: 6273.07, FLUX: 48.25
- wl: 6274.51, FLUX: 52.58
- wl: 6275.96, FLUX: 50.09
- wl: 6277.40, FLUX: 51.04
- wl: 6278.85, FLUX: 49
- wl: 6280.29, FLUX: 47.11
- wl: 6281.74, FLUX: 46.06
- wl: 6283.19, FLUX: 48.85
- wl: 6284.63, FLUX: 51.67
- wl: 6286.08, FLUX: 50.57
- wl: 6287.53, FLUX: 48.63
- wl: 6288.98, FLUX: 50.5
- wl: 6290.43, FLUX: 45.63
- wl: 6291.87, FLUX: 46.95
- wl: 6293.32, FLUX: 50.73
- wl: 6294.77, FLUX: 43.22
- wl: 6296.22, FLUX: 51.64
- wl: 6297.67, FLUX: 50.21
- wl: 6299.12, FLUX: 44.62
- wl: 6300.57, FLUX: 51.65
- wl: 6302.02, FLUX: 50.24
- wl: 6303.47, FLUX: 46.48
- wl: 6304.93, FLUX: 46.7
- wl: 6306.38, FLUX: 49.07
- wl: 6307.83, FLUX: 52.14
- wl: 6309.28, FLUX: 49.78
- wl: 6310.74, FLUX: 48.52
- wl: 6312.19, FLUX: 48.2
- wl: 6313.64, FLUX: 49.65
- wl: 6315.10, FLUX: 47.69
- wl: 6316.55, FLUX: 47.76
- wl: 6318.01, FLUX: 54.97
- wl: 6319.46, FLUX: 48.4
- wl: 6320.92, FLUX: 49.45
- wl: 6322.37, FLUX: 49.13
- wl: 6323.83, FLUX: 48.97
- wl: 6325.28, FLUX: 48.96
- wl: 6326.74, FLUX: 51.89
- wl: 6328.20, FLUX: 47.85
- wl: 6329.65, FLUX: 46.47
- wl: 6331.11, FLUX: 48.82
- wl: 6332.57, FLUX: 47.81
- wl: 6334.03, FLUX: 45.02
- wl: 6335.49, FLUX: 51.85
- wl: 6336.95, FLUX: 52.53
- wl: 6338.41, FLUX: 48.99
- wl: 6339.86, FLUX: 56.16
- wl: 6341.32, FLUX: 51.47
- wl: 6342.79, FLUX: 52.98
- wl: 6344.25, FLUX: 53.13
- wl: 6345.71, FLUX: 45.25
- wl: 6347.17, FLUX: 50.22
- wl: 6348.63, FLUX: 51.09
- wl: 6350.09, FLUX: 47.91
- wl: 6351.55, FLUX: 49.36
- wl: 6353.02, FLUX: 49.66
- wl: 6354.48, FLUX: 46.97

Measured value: 0.052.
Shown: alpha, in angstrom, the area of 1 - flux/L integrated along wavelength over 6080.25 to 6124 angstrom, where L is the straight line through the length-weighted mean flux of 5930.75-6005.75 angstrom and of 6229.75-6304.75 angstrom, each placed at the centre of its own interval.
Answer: 1.0 angstrom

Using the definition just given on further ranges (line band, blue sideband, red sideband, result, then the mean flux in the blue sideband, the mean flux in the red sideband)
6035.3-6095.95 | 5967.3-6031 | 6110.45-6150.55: 0.63 angstrom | 49.6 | 47.6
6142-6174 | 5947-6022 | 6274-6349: 0.74 angstrom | 49.5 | 49.4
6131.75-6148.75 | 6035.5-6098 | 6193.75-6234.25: 0.13 angstrom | 48.1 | 49.6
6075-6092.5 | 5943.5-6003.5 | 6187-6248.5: 0.26 angstrom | 49.5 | 49.3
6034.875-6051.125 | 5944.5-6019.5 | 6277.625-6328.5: 1.12 angstrom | 49.6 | 49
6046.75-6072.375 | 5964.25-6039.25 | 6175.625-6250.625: 0.04 angstrom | 49.1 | 49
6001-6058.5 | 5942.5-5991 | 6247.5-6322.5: 1.52 angstrom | 49.5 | 48.5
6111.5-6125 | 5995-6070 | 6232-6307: 0.45 angstrom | 48.3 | 48.1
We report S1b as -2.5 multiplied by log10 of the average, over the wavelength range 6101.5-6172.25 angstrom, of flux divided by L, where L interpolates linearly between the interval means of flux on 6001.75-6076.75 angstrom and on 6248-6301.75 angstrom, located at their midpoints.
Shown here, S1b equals 0.010 mag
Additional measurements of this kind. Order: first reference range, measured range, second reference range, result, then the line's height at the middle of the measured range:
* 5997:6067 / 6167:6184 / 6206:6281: 0.00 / 48.4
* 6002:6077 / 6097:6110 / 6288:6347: 0.03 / 48.5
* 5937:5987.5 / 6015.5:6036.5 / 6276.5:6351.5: 0.03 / 49.6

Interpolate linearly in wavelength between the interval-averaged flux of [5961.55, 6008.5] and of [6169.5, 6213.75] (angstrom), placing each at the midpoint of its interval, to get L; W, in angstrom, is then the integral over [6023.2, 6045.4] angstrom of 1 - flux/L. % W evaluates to 1.8 angstrom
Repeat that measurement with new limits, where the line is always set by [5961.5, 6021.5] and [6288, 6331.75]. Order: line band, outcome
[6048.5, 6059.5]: 0.1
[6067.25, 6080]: 0.3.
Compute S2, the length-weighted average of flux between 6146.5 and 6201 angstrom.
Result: 48.7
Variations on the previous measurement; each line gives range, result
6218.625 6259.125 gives 47.9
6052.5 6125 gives 48.1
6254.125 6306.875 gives 48.2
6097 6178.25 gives 47.9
